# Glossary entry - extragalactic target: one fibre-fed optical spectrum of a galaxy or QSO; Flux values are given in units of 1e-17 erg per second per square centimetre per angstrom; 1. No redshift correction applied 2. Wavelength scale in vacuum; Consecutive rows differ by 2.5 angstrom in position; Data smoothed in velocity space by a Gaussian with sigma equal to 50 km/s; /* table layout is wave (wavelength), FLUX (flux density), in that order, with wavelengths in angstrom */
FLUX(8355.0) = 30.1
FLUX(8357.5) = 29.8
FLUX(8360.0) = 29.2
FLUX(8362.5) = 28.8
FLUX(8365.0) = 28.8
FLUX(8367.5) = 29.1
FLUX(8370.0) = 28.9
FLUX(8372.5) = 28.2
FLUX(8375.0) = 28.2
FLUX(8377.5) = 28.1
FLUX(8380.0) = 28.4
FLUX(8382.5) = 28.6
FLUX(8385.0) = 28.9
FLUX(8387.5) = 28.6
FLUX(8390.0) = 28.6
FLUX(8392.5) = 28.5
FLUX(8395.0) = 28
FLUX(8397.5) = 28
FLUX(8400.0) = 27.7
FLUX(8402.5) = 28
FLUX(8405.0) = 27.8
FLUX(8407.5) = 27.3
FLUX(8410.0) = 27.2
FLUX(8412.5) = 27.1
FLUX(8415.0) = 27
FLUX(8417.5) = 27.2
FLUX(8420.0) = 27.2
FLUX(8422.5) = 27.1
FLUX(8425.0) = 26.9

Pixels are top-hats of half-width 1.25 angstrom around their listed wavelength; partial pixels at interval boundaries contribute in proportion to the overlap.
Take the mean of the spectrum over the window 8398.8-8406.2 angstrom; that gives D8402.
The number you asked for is 27.8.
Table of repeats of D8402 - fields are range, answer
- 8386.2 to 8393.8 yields 28.6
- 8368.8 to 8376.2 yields 28.4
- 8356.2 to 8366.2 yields 29.2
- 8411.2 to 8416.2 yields 27.1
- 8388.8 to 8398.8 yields 28.3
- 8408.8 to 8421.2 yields 27.1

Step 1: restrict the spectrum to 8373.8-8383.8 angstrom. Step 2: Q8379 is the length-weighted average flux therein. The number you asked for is 28.3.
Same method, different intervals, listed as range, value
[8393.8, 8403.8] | 27.9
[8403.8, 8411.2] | 27.4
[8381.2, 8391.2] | 28.7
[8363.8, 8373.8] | 28.7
